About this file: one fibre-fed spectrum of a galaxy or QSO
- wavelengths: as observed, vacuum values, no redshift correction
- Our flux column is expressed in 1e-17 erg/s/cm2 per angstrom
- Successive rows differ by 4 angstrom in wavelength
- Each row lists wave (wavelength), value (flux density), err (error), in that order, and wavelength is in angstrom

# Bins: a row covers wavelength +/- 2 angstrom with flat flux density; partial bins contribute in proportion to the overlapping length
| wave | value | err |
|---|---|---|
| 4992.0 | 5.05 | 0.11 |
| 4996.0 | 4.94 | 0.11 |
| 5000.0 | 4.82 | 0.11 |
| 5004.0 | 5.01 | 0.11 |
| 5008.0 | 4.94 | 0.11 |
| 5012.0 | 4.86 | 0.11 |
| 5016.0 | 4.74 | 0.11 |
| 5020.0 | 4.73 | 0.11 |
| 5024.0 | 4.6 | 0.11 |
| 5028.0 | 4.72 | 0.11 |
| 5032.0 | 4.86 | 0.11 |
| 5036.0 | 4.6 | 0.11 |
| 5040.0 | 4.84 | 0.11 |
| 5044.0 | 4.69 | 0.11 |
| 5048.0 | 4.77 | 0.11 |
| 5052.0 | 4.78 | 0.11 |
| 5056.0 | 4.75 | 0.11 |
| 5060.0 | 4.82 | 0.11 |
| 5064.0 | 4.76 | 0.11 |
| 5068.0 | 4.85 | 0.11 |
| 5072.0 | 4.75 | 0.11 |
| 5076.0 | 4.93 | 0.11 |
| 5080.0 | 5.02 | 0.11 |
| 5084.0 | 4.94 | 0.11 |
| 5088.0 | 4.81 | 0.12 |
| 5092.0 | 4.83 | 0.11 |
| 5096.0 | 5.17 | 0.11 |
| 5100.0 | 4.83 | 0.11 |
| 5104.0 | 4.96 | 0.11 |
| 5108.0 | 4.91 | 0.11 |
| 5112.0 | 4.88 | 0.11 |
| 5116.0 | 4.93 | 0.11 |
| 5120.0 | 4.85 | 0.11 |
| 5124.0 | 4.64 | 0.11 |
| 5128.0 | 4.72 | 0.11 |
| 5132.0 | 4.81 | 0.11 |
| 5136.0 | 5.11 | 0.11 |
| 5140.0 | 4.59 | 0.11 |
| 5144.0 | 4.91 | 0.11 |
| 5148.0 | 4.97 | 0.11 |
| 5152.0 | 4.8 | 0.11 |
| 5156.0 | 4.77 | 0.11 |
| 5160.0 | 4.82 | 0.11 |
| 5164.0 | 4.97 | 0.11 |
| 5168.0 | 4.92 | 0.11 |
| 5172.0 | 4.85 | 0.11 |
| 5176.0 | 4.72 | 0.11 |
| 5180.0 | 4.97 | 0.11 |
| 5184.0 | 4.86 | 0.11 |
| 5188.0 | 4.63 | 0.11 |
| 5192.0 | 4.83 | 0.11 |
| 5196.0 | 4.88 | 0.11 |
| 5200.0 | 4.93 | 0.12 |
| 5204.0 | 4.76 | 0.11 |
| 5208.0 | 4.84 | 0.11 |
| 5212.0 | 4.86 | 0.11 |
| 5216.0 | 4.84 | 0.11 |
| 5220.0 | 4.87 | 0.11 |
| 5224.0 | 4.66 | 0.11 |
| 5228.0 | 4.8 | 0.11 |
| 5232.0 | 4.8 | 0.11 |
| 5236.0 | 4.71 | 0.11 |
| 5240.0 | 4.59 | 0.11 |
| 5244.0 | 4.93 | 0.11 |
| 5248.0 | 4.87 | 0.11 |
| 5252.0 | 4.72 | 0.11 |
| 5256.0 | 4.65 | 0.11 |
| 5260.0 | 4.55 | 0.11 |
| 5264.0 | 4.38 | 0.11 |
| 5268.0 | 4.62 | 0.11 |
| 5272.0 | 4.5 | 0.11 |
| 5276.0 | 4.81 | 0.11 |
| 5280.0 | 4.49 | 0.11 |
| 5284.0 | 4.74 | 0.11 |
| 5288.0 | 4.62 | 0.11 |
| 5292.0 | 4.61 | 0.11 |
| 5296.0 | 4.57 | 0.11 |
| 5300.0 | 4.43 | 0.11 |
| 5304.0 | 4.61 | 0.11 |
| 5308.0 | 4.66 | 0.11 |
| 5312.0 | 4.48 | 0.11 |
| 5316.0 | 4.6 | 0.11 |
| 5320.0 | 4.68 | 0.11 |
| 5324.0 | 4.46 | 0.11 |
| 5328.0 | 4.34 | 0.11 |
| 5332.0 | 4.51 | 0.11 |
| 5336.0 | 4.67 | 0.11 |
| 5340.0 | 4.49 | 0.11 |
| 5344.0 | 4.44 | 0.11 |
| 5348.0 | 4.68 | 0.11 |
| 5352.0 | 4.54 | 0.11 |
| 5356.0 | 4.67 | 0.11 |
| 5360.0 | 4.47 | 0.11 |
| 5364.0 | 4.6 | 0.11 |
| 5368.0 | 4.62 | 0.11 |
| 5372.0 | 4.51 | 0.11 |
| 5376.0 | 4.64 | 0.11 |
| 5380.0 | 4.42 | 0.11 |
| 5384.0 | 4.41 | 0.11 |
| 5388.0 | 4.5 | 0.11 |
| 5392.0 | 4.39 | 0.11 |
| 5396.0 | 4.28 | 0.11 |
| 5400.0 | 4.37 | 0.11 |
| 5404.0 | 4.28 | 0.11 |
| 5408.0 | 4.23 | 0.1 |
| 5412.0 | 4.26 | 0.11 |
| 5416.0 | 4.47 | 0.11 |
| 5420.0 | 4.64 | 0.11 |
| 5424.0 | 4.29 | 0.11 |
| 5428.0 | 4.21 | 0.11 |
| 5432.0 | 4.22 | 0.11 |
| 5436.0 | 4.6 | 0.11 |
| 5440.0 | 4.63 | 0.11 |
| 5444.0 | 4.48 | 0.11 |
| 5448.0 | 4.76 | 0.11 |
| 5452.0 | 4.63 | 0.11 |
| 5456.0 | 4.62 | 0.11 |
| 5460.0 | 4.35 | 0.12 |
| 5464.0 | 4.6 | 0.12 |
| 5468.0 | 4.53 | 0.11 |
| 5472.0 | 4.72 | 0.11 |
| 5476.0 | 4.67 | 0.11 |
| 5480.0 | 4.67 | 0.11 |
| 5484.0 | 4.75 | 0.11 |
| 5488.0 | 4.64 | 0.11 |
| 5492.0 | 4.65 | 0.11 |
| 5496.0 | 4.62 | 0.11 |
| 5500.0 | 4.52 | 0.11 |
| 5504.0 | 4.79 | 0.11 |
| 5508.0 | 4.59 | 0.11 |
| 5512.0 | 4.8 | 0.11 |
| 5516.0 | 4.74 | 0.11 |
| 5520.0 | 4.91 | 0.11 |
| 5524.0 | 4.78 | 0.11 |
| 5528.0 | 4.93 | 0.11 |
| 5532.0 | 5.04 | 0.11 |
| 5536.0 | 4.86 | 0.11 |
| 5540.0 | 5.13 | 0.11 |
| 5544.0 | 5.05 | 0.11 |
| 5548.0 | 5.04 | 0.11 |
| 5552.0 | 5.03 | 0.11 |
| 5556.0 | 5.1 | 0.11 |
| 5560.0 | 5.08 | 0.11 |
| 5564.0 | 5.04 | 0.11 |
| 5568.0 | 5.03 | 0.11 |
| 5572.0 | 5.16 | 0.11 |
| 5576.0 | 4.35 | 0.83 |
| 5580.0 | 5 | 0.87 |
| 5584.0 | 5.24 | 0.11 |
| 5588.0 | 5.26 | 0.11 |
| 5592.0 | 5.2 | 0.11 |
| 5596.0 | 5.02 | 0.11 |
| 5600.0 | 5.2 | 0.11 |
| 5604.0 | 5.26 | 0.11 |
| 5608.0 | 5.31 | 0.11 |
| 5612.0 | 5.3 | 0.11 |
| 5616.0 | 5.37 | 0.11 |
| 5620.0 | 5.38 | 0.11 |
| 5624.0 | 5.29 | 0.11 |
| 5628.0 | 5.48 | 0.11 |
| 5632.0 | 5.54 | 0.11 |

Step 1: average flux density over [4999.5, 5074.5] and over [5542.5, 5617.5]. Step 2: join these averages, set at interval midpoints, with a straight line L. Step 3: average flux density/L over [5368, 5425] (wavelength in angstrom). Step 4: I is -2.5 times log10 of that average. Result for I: 0.13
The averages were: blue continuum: 4.78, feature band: 4.42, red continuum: 5.11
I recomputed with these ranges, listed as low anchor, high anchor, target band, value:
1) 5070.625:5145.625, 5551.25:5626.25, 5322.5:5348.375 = 0.11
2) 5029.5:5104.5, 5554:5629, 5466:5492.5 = 0.10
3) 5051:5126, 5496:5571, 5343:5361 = 0.07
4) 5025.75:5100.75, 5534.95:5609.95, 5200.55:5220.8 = 0.01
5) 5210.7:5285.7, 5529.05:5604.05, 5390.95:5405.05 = 0.13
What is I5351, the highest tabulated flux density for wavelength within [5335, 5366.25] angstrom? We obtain 4.68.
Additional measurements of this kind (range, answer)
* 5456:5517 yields 4.8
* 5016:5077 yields 4.93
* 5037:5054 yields 4.84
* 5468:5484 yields 4.75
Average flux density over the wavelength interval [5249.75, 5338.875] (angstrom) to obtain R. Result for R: 4.58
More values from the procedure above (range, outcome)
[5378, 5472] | 4.45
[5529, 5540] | 4.98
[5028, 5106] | 4.84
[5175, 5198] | 4.82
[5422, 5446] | 4.41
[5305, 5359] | 4.55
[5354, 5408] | 4.46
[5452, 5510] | 4.62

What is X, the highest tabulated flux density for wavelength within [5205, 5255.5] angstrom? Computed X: 4.93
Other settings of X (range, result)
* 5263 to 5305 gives 4.81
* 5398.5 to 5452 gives 4.76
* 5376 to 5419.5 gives 4.64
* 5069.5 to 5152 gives 5.17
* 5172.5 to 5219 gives 4.97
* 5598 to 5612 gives 5.31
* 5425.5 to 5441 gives 4.63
